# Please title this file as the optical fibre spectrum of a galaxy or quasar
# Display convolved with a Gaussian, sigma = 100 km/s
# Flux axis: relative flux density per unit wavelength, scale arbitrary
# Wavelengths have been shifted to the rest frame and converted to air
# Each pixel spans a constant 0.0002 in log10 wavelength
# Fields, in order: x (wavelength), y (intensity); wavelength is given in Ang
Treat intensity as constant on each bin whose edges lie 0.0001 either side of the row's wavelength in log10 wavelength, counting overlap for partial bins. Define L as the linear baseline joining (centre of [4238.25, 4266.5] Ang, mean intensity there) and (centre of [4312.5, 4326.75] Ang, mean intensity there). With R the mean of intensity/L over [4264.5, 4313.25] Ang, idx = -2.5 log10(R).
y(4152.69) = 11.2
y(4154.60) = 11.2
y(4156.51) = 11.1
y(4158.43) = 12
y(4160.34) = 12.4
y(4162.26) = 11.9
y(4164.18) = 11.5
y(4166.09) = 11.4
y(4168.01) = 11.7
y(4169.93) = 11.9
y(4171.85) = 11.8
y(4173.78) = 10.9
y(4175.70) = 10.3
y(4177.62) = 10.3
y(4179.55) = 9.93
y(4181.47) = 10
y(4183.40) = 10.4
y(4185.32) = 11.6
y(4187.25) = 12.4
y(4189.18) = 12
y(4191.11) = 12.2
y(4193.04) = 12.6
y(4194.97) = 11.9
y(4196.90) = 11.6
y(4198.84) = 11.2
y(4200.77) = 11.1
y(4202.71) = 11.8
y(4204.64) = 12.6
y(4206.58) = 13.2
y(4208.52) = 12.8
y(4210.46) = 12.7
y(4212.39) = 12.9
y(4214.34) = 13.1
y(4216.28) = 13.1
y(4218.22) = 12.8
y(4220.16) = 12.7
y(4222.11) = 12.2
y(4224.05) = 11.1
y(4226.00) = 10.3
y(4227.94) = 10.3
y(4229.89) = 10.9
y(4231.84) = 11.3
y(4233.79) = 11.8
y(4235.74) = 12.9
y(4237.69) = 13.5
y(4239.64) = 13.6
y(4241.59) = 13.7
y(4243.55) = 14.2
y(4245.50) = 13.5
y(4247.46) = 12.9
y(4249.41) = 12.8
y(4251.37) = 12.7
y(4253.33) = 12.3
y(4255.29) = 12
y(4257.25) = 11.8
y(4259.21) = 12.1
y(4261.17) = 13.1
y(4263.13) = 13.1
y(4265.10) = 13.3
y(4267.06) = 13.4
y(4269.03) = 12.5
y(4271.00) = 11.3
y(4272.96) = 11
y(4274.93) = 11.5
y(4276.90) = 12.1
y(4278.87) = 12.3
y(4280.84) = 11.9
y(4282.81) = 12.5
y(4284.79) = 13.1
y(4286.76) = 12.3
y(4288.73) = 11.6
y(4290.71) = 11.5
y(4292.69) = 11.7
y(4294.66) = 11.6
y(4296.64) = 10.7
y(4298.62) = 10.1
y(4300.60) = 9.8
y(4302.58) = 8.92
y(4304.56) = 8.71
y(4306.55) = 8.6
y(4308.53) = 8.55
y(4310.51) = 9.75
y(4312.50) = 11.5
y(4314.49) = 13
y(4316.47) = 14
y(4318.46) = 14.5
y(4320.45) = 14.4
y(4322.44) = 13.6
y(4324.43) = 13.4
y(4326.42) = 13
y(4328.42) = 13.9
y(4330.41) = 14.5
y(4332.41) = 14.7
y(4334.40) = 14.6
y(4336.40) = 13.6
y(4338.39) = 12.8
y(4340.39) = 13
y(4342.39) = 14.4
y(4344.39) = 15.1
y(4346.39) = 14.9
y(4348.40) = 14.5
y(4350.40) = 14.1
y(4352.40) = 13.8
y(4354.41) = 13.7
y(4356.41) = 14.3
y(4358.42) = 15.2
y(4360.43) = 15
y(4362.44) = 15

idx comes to 0.19 mag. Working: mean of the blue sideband 13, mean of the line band 11.2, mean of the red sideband 13.6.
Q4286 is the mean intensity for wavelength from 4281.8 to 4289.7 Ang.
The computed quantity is 12.4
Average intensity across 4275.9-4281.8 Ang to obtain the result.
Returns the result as 12.1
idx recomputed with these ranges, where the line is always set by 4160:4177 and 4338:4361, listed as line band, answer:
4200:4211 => -0.03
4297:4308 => 0.41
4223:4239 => 0.08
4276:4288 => 0.07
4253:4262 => 0.05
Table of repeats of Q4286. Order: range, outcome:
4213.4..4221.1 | 12.9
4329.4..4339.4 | 14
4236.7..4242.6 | 13.6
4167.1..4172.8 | 11.8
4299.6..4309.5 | 8.92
